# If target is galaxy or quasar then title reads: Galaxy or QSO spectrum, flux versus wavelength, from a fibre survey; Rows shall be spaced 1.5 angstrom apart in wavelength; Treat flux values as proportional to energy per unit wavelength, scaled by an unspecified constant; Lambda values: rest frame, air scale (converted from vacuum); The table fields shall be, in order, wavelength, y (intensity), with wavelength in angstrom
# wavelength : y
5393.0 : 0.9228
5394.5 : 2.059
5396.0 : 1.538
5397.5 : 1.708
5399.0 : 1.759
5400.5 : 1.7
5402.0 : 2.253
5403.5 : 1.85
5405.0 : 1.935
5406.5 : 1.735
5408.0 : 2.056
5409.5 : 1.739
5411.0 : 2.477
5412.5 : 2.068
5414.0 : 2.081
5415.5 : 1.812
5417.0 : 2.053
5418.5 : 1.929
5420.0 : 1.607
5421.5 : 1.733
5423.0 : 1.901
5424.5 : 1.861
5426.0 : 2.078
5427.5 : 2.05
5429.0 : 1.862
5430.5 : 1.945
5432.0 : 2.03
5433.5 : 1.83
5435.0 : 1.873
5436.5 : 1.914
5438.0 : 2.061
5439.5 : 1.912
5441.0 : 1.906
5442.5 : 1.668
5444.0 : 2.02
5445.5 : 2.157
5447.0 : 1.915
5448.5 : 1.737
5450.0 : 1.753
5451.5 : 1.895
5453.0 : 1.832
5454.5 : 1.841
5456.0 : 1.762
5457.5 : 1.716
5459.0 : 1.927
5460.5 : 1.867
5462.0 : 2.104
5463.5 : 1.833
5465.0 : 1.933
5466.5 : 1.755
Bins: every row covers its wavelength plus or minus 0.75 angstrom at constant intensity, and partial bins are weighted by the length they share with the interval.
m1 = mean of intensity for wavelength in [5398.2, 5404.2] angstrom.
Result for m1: 1.89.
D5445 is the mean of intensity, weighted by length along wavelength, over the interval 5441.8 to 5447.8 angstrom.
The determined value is 1.94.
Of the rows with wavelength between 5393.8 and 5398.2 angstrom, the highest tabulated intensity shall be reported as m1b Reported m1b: 2.059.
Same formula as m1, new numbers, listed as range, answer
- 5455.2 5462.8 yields 1.87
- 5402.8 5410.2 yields 1.86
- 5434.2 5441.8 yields 1.93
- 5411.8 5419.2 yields 1.99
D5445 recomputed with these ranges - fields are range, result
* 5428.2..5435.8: 1.91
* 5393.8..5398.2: 1.77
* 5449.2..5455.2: 1.83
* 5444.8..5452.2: 1.89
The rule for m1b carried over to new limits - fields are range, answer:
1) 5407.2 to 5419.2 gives 2.477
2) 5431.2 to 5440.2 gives 2.061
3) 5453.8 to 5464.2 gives 2.104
